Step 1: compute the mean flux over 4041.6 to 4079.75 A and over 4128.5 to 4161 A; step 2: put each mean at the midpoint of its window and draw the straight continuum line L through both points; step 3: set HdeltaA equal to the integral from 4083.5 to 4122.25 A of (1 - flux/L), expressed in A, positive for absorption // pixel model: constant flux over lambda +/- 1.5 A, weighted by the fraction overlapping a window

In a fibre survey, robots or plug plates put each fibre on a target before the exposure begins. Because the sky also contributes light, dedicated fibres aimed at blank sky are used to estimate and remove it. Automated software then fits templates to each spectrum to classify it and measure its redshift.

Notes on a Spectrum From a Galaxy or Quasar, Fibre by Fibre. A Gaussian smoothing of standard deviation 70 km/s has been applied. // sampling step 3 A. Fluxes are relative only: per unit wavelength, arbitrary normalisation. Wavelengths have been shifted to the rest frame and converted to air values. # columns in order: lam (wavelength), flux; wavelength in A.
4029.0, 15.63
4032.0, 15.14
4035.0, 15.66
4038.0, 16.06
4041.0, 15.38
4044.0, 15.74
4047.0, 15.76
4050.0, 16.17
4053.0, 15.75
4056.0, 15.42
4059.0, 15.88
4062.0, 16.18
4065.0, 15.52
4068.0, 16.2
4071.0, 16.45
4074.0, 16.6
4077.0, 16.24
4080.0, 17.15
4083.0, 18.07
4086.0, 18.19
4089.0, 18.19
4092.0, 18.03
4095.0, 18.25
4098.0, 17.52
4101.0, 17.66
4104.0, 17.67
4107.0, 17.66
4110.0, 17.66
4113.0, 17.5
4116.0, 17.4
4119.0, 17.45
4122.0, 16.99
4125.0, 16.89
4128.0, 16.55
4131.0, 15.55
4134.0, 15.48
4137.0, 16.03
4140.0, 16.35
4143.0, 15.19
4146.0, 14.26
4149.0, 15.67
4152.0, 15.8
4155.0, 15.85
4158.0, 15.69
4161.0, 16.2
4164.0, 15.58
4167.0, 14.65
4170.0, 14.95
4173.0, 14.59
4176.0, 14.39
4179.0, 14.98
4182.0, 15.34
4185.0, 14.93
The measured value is -4.7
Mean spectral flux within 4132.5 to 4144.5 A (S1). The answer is 15.8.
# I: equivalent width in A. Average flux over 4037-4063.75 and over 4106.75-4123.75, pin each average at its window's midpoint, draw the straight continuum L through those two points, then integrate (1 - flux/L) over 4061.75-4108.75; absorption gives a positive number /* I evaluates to -1.62 A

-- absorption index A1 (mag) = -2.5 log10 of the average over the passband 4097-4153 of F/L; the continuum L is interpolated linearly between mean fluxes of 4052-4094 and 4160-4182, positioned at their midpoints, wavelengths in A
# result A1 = -0.05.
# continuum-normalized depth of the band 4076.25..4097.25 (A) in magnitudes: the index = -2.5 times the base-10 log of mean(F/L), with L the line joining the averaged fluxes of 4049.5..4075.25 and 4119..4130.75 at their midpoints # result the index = -0.09 mag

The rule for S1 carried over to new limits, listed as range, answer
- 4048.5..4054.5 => 16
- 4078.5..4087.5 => 17.8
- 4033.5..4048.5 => 15.7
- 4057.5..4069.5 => 15.9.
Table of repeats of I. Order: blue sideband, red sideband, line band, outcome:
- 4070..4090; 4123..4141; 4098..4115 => -0.9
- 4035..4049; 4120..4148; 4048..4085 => -1.2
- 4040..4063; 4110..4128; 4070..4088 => -0.9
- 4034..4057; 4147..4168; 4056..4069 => -0.1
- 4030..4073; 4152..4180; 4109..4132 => -2.3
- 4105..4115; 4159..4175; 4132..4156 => 0.9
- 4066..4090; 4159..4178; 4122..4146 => -0.2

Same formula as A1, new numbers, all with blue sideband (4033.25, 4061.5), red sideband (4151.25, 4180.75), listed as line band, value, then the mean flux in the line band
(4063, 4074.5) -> -0.033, 16.2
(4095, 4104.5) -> -0.142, 17.7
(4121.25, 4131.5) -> -0.076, 16.6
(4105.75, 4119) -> -0.135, 17.5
